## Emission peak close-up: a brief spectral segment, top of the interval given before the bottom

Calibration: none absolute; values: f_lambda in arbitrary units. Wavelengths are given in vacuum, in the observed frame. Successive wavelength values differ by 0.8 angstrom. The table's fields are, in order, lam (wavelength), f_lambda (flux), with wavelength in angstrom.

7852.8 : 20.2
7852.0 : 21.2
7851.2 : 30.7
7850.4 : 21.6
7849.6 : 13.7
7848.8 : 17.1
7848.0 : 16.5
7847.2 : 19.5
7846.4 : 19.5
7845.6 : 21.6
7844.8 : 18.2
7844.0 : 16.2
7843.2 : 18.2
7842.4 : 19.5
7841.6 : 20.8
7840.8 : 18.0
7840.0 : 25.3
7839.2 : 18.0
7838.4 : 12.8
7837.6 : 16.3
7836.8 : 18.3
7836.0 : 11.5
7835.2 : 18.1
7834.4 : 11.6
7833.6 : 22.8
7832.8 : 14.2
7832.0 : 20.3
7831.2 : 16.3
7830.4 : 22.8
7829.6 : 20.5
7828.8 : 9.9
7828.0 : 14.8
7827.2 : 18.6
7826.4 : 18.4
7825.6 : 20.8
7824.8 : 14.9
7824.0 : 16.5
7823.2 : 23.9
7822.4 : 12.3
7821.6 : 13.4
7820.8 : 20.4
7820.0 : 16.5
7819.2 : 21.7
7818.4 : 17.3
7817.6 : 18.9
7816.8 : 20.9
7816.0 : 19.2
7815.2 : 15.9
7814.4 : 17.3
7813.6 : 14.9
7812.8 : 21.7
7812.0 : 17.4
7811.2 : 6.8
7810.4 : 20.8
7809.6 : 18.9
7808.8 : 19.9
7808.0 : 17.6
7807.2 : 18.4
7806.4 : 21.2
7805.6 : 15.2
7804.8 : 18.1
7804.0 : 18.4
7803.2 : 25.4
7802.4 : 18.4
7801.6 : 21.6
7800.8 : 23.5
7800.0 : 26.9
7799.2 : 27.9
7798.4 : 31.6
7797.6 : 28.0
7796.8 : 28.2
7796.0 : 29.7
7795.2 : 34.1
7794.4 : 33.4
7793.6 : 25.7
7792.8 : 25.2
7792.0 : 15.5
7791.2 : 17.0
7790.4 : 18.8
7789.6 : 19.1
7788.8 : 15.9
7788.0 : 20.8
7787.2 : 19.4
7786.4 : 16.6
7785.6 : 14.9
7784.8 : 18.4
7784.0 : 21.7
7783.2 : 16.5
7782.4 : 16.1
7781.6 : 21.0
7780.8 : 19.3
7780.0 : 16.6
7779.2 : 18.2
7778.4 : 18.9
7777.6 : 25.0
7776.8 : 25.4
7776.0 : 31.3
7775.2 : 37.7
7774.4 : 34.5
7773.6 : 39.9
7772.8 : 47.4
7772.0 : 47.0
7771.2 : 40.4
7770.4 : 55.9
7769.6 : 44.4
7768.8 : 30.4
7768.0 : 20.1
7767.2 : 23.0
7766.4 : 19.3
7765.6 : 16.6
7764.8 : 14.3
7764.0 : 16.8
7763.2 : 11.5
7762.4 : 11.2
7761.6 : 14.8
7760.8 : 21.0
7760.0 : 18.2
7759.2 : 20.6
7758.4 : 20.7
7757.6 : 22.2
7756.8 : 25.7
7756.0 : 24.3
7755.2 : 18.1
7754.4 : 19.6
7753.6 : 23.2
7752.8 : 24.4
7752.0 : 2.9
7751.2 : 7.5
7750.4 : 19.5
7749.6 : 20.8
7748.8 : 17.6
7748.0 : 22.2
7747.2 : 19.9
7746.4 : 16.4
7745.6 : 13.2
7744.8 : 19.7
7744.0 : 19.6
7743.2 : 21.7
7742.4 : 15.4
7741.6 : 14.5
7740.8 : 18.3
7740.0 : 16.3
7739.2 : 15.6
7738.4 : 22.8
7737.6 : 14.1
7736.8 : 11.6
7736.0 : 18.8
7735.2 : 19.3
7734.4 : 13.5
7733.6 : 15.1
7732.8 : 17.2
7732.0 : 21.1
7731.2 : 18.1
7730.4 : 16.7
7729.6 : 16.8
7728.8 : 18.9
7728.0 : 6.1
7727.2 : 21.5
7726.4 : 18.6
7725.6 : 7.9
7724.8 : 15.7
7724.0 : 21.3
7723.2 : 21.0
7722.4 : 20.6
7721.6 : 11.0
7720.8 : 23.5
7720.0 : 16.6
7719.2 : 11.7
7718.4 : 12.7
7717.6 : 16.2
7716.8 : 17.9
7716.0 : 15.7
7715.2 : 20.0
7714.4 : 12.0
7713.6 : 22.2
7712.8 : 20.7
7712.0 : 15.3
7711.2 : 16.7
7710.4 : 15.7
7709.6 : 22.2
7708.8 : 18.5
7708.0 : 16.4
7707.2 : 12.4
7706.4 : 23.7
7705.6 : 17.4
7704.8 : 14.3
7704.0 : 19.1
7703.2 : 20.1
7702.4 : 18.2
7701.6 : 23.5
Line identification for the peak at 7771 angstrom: Halpha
